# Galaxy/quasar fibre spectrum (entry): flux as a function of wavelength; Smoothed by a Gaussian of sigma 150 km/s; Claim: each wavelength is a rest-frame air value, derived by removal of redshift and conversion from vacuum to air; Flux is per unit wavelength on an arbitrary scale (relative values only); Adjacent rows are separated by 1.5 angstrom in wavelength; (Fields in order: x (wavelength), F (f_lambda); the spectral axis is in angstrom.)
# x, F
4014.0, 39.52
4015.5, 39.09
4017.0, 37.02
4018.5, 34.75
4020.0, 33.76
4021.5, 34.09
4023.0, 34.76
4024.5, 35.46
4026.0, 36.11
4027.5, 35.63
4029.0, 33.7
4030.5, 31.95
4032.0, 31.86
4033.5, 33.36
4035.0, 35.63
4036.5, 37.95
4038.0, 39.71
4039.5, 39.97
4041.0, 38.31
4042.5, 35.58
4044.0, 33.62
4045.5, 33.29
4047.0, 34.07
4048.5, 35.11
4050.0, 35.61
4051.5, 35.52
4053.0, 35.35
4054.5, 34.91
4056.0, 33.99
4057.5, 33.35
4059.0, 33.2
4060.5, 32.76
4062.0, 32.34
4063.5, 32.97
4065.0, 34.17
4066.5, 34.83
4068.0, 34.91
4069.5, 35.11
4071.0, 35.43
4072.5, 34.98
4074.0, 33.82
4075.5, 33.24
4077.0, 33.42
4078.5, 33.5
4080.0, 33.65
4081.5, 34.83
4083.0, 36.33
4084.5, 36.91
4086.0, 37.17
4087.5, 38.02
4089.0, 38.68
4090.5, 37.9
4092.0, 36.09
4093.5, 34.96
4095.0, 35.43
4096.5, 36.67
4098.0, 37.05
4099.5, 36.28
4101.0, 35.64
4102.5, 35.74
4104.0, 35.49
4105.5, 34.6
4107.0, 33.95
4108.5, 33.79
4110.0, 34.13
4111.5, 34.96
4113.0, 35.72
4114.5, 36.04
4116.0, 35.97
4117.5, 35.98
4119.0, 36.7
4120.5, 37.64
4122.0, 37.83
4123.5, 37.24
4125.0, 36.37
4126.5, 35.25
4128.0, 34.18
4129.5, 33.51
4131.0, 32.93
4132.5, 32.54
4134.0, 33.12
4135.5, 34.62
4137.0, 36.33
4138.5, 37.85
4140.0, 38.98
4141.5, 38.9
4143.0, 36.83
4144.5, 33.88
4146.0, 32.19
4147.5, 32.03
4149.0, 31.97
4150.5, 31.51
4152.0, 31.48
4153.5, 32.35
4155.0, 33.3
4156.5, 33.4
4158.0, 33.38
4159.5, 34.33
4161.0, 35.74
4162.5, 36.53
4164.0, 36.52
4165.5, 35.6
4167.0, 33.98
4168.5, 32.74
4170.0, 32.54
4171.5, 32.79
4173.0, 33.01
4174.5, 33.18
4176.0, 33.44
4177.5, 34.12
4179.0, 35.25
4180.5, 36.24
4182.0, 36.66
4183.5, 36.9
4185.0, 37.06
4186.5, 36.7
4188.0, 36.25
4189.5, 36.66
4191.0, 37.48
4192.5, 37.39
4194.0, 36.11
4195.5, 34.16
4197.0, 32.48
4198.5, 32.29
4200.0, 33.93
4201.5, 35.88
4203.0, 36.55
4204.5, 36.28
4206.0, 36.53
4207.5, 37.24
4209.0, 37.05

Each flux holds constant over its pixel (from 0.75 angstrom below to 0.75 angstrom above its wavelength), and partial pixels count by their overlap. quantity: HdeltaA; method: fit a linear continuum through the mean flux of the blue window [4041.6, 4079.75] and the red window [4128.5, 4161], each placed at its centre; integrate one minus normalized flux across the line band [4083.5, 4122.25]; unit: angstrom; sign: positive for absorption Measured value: -2.2 angstrom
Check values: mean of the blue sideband 34.2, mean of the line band 36.1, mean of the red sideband 34.1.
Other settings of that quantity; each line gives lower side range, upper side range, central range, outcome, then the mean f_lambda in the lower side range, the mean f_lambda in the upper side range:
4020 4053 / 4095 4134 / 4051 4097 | 0.5 angstrom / 35.3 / 35.4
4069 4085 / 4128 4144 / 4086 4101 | -0.8 angstrom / 34.6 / 35.5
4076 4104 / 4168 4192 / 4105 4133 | 0.3 angstrom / 36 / 35.1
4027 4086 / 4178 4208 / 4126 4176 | 1.9 angstrom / 34.8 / 35.9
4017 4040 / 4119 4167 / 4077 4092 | -0.5 angstrom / 35.3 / 34.8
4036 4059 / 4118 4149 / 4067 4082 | 0.5 angstrom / 35.6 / 35.4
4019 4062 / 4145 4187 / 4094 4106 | -0.5 angstrom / 34.9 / 34.1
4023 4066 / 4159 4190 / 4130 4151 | 0.3 angstrom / 34.8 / 35.1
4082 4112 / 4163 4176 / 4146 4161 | 0.7 angstrom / 36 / 33.8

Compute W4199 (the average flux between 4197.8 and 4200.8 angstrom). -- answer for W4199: 33.2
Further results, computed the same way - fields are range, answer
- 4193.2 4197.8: 34.3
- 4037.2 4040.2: 39.8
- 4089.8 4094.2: 36.3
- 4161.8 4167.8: 35.6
